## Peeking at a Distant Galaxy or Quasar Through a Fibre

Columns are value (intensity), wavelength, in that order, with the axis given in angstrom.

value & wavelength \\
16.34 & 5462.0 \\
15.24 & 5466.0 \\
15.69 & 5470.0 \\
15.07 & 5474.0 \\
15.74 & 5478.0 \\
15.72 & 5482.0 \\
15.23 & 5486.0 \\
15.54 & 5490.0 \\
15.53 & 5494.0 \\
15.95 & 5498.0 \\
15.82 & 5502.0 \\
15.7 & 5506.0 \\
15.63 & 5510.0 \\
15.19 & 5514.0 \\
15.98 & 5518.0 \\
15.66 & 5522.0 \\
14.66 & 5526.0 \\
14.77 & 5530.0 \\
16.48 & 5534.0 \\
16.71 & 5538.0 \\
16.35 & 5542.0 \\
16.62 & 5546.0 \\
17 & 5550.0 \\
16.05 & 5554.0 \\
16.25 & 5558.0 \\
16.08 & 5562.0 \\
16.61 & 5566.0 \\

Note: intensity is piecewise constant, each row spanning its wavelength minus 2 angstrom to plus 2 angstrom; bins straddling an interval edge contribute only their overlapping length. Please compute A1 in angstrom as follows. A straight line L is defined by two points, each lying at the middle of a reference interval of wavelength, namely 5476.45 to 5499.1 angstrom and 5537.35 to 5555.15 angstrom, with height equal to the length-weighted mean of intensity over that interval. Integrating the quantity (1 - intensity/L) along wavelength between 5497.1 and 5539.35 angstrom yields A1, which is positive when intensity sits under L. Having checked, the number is 1.1 angstrom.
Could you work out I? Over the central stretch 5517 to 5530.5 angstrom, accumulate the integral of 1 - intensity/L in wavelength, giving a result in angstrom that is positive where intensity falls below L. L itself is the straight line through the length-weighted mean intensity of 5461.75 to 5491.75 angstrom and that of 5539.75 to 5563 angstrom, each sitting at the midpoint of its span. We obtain 0.7 angstrom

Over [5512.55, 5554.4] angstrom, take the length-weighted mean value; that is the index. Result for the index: 16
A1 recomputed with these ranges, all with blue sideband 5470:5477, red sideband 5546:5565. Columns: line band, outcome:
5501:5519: 0.2 angstrom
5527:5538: 0.2 angstrom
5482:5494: 0.0 angstrom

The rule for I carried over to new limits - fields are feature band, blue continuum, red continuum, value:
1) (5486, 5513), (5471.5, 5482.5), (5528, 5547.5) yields 0.2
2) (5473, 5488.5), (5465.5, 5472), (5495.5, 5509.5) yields 0.1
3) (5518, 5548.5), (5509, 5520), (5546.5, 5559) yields 0.2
